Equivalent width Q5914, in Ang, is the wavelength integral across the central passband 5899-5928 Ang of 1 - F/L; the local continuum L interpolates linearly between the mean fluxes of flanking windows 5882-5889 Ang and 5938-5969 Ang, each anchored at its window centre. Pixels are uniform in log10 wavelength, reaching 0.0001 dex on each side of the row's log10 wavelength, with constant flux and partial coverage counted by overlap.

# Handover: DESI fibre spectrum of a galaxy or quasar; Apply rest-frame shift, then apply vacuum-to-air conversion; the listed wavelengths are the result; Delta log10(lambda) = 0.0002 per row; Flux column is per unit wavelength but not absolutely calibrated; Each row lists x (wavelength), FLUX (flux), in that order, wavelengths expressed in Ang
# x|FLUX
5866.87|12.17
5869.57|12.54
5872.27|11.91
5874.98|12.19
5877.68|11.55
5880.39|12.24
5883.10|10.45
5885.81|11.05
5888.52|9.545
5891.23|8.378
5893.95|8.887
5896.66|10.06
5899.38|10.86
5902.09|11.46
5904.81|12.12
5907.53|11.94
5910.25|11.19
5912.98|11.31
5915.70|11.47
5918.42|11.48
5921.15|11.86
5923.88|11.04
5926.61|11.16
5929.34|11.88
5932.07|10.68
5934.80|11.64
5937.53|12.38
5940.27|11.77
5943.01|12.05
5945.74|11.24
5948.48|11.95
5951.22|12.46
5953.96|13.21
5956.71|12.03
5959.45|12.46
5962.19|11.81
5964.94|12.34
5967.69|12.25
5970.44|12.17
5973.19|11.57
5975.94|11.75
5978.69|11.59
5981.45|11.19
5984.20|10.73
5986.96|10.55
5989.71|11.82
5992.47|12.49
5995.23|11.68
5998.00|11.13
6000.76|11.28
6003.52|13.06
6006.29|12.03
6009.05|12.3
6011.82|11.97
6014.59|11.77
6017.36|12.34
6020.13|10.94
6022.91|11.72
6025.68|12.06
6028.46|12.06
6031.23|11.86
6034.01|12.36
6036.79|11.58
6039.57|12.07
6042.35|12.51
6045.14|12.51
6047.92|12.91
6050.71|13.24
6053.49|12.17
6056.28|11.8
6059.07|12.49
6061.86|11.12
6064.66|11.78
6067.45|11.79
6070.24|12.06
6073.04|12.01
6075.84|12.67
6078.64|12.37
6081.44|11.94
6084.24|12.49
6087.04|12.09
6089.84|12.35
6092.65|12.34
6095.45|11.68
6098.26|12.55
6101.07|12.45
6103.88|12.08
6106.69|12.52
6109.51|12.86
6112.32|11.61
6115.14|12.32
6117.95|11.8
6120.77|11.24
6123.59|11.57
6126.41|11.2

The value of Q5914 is -0.8 Ang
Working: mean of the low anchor 10.4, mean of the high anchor 12.1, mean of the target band 11.5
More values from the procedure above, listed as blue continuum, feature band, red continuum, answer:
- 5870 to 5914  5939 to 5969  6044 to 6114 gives -2.0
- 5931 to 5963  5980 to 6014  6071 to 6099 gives 1.1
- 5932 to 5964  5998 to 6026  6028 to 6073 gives 0.5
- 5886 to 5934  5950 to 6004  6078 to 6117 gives -2.2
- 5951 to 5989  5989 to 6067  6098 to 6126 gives -0.7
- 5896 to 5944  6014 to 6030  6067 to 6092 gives 0.2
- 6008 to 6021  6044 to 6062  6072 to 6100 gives -0.5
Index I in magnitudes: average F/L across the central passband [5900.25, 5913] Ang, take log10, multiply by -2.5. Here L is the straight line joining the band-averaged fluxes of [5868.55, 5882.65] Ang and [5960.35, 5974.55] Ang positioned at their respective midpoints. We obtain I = 0.04 mag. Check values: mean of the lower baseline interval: 12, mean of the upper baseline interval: 12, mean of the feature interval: 11.6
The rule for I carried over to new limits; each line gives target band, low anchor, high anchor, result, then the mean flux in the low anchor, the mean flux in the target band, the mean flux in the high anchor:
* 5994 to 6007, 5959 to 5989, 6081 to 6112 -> 0.00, 11.7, 11.8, 12.3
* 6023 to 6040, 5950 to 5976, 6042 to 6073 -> 0.02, 12.2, 12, 12.2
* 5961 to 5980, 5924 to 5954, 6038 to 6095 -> 0.00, 11.8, 11.9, 12.2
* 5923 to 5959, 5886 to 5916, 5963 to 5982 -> -0.05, 10.6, 11.8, 11.9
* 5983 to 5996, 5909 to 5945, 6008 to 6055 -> 0.04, 11.5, 11.5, 12.1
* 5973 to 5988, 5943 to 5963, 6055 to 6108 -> 0.09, 12.2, 11.2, 12.1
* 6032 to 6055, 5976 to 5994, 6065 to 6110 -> -0.05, 11.4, 12.4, 12.2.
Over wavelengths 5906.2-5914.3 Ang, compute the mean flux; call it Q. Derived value 11.5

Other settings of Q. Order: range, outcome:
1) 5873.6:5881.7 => 12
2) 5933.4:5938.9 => 12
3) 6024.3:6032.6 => 12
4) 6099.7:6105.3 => 12.3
